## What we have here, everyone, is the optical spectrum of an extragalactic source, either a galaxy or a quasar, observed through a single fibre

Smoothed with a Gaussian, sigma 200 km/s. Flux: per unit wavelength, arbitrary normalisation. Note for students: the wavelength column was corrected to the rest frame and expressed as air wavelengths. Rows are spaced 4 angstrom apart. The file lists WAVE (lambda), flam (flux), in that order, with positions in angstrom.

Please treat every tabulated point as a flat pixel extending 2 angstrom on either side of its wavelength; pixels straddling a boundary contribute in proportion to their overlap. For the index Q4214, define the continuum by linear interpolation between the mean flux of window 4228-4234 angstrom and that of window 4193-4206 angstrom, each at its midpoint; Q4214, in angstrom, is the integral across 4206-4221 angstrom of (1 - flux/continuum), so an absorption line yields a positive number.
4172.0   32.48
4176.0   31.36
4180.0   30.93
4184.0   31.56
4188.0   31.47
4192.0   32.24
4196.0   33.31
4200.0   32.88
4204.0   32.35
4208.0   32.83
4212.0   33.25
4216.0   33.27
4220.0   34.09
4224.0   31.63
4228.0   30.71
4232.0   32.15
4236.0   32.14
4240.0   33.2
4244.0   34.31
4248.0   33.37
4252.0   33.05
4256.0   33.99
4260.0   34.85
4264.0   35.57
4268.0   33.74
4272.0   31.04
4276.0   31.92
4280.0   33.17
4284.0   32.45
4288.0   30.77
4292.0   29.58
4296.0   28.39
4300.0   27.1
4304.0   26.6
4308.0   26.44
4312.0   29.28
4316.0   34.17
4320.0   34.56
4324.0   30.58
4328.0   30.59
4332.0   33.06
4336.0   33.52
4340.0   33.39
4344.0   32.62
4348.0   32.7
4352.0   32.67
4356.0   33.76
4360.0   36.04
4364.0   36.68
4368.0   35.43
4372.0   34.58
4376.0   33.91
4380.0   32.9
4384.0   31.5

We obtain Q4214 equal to -0.5 angstrom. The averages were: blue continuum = 32.8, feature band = 33.3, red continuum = 31.7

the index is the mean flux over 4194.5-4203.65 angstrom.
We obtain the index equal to 32.9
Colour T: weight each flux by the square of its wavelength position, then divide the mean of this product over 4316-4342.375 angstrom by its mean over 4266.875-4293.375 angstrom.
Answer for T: 1.05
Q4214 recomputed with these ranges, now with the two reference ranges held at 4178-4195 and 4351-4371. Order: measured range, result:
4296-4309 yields 2.64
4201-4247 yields -0.52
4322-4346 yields 1.53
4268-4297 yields 1.88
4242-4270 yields -0.96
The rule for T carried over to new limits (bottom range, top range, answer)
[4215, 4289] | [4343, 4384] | 1.09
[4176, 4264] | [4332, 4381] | 1.11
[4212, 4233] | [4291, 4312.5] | 0.89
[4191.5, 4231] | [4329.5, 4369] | 1.11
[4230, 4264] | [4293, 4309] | 0.84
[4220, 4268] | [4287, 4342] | 0.95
